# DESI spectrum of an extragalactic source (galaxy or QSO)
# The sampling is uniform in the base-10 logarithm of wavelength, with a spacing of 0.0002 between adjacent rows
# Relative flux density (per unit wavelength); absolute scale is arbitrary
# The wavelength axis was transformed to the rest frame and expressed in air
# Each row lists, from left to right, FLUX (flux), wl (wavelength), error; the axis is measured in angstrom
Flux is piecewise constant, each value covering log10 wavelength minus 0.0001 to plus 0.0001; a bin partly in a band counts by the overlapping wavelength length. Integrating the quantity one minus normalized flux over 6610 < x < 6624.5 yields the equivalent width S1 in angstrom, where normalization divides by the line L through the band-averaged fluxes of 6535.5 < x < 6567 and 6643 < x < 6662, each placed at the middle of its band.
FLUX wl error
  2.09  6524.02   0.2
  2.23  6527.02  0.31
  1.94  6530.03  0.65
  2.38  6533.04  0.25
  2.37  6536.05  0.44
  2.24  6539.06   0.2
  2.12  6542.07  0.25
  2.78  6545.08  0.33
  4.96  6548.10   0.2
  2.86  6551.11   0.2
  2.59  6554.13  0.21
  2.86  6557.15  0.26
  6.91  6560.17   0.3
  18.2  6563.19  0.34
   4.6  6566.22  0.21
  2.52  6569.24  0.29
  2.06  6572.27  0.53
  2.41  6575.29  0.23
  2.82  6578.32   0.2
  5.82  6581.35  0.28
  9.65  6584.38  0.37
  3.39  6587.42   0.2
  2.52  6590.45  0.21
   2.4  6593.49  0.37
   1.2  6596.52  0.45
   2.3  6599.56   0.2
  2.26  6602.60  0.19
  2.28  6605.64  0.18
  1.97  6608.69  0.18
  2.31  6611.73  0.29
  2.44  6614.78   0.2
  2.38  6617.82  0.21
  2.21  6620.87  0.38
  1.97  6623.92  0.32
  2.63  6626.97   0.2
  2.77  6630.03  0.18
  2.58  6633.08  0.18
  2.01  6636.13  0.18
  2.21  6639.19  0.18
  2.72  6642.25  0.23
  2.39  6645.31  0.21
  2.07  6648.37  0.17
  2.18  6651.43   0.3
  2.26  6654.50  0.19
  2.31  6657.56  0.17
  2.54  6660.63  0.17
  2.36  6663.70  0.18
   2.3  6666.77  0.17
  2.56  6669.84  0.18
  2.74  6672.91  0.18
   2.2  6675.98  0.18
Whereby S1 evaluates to 4.2 angstrom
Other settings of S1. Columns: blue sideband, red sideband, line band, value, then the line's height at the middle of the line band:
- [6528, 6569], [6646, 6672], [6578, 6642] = 7.71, 3.2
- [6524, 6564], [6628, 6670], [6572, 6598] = -2.90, 3.28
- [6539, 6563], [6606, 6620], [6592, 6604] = 3.12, 2.76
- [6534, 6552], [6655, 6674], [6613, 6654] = 3.38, 2.56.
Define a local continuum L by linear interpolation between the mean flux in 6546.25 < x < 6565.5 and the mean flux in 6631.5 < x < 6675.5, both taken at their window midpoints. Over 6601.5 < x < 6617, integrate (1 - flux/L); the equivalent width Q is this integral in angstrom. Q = 7.0 angstrom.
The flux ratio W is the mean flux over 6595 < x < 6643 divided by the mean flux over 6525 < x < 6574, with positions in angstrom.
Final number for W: 0.6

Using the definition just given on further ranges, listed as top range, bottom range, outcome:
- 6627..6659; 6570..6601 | 0.69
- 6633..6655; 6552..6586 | 0.42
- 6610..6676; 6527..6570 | 0.56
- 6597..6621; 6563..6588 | 0.43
